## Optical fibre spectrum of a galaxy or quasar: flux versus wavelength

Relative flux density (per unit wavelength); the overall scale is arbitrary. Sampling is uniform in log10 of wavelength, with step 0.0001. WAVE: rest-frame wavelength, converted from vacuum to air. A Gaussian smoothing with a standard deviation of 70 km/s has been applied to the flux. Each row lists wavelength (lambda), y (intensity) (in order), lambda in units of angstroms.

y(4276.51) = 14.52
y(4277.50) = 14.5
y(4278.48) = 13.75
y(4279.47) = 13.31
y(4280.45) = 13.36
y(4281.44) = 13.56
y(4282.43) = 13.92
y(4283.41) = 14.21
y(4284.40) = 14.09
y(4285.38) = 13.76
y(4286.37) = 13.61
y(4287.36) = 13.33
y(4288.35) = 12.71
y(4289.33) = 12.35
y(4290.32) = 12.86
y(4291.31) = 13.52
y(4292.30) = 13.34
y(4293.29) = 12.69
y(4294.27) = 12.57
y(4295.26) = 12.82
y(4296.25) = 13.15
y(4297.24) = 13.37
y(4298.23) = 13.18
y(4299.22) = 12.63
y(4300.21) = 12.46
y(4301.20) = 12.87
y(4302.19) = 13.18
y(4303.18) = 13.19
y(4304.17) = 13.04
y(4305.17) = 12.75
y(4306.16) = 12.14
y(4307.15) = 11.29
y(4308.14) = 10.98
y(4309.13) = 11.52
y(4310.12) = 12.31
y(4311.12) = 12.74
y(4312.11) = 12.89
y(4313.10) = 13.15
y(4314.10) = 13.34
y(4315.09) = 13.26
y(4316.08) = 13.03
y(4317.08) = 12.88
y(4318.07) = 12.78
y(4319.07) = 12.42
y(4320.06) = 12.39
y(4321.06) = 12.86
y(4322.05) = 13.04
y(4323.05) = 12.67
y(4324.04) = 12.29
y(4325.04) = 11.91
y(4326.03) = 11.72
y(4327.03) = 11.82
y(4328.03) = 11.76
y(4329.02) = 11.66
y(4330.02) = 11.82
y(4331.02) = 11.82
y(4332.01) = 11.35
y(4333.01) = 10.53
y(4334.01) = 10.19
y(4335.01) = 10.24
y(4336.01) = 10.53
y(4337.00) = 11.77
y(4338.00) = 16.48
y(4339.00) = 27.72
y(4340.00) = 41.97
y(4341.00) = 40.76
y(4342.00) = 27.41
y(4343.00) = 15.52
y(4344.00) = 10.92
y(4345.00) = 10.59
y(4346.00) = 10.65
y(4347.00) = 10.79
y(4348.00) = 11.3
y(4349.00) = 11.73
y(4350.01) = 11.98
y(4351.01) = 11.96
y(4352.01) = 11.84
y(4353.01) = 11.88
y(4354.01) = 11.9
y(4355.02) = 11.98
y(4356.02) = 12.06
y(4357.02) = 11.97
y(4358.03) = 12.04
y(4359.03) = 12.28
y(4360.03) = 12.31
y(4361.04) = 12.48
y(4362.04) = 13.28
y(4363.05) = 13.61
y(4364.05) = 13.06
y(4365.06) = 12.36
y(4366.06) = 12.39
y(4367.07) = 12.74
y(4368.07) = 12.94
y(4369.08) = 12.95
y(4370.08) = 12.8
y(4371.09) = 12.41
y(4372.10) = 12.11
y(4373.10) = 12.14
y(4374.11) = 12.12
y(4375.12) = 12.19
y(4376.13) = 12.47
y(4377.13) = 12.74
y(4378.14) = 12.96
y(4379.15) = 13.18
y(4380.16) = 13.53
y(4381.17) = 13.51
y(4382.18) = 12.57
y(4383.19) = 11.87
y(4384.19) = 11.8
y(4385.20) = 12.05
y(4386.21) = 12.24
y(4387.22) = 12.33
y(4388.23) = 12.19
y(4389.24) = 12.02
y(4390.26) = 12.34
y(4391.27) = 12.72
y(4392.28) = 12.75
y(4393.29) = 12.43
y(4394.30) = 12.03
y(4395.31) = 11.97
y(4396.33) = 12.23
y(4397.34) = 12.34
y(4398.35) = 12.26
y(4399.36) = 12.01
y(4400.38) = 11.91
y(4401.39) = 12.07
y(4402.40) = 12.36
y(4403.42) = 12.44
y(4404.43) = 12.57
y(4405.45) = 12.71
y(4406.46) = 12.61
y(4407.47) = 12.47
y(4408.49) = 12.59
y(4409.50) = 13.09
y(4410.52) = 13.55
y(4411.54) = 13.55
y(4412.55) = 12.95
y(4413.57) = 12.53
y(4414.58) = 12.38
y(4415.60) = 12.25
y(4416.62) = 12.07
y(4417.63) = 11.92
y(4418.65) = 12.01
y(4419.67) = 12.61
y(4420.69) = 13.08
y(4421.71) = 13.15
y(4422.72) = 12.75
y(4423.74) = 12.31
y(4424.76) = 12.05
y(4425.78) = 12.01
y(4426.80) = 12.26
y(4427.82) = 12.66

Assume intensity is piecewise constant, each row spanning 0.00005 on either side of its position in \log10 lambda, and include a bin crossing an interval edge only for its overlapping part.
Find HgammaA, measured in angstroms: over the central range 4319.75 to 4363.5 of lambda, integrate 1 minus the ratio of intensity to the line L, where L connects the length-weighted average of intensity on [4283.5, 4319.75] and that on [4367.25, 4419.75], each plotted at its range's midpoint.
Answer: -4.7 angstroms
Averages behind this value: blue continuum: 12.9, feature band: 14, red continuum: 12.5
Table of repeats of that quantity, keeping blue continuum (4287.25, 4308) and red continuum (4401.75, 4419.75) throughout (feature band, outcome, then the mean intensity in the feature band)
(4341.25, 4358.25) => -0.62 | 13.2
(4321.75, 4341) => -3.41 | 15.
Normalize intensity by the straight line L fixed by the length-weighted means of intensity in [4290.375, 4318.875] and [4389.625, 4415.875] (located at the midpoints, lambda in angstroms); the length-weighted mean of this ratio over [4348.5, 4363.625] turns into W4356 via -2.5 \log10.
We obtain 0.035 mag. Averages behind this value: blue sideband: 12.7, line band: 12.2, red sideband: 12.5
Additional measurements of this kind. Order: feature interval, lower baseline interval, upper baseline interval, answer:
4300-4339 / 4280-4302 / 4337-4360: 0.17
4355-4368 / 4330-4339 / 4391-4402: -0.01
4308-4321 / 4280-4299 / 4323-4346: 0.16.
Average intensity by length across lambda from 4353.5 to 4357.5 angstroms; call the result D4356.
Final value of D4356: 12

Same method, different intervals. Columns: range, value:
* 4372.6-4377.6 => 12.3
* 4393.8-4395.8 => 12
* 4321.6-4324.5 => 12.7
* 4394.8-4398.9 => 12.2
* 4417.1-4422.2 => 12.5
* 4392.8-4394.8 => 12.2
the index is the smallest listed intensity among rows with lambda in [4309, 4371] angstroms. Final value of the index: 10.19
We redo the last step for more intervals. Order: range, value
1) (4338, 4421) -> 10.59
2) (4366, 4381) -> 12.11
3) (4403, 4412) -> 12.44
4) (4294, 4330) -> 10.98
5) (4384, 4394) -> 11.8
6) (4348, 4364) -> 11.3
